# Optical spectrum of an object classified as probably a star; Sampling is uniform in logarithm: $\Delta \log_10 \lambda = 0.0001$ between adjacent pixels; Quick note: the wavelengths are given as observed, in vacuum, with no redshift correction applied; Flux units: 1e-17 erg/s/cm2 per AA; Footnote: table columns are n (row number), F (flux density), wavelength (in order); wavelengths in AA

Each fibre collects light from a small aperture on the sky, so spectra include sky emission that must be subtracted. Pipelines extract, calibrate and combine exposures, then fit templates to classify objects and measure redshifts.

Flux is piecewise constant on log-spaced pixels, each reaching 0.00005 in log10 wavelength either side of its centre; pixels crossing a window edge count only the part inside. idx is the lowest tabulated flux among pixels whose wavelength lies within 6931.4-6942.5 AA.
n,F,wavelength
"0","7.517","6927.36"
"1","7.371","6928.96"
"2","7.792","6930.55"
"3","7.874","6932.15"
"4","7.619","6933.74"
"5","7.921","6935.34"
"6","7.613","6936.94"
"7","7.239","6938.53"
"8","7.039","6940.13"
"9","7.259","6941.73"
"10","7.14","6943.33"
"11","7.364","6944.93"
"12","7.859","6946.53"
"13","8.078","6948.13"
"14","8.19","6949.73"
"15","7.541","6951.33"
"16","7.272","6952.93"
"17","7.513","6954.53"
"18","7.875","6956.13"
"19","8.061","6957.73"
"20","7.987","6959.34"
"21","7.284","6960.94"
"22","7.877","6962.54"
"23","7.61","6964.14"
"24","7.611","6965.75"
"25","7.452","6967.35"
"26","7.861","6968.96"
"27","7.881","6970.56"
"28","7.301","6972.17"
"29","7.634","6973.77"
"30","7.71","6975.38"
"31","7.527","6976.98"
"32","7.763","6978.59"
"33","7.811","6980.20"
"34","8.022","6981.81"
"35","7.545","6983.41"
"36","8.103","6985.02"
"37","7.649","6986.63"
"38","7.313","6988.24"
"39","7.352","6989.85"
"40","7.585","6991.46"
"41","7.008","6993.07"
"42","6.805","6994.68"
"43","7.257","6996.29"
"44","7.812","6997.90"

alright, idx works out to 7.039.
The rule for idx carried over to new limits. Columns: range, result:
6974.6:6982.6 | 7.527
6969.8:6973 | 7.301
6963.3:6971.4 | 7.452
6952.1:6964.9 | 7.272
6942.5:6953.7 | 7.14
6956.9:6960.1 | 7.987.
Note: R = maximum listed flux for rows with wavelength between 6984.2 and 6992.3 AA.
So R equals 8.103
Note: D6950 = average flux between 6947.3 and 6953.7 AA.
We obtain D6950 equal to 7.77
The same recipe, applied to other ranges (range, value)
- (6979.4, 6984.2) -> 7.8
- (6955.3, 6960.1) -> 7.96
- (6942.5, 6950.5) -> 7.72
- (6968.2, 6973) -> 7.69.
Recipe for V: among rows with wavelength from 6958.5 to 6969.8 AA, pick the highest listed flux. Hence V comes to 7.987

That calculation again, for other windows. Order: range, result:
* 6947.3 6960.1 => 8.19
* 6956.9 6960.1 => 8.061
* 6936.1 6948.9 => 8.078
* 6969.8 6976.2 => 7.881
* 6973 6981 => 7.811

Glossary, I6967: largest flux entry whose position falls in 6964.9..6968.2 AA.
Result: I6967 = 7.611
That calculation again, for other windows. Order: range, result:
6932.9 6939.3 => 7.921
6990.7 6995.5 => 7.585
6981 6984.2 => 8.022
